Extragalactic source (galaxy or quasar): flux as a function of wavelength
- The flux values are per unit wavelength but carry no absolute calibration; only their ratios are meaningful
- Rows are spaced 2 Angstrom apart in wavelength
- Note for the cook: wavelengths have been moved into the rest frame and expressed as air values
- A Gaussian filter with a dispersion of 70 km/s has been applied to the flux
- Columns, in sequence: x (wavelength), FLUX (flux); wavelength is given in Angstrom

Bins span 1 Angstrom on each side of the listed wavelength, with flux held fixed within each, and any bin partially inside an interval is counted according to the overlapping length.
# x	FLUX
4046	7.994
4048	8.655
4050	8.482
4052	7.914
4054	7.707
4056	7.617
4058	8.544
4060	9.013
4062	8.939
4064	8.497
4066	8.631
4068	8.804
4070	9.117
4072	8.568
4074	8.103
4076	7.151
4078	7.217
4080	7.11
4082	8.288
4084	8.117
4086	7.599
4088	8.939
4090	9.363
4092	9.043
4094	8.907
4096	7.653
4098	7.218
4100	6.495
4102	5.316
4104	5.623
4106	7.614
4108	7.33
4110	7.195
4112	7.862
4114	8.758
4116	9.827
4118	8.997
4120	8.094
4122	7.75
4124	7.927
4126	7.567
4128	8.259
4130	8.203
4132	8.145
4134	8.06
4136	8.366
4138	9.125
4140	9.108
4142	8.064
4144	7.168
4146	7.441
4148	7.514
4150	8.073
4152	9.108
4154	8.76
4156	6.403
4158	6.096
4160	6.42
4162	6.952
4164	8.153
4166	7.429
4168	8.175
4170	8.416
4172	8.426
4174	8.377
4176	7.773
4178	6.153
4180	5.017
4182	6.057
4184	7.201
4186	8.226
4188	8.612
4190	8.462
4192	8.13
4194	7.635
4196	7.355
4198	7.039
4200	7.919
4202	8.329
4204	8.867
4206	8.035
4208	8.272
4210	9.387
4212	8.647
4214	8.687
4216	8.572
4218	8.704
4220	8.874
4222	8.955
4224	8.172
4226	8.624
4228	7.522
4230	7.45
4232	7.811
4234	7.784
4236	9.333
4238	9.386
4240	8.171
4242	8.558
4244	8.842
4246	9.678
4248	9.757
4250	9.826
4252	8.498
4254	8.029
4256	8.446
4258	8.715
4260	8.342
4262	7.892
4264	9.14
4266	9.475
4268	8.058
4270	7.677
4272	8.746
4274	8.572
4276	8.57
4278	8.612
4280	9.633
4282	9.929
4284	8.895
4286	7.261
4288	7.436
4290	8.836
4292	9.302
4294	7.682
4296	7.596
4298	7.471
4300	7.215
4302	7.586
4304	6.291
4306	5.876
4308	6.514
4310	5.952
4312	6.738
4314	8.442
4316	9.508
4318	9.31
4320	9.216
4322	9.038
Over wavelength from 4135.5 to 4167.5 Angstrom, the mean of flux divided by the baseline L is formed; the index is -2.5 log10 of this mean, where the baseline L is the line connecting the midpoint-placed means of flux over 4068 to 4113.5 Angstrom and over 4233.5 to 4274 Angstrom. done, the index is 0.049 mag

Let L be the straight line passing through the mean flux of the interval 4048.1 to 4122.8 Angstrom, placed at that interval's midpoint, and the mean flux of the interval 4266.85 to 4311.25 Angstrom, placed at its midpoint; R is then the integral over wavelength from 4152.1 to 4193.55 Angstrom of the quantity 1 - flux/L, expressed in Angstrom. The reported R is 2.5 Angstrom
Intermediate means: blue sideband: 8.05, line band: 7.5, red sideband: 7.89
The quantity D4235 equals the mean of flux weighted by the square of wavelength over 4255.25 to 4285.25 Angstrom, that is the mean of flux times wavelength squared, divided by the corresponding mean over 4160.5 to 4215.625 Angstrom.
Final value 1.15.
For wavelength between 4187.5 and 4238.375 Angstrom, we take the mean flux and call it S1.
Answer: 8.31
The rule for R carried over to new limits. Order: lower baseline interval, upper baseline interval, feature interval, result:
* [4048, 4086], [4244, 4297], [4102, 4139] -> 1.6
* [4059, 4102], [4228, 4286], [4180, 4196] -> 1.7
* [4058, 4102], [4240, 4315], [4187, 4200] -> 0.5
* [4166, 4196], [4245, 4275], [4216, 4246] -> -0.6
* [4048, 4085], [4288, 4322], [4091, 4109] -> 2.0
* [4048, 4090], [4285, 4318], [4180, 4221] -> -1.2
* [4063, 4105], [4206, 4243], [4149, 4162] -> 1.2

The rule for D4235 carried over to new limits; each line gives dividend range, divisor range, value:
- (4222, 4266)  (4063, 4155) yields 1.14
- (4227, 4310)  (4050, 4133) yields 1.12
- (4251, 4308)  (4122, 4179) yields 1.11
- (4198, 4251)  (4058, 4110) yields 1.16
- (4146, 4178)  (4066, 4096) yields 0.96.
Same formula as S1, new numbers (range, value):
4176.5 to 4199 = 7.27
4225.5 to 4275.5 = 8.57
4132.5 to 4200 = 7.68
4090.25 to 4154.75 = 7.97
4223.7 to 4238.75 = 8.25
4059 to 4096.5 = 8.38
